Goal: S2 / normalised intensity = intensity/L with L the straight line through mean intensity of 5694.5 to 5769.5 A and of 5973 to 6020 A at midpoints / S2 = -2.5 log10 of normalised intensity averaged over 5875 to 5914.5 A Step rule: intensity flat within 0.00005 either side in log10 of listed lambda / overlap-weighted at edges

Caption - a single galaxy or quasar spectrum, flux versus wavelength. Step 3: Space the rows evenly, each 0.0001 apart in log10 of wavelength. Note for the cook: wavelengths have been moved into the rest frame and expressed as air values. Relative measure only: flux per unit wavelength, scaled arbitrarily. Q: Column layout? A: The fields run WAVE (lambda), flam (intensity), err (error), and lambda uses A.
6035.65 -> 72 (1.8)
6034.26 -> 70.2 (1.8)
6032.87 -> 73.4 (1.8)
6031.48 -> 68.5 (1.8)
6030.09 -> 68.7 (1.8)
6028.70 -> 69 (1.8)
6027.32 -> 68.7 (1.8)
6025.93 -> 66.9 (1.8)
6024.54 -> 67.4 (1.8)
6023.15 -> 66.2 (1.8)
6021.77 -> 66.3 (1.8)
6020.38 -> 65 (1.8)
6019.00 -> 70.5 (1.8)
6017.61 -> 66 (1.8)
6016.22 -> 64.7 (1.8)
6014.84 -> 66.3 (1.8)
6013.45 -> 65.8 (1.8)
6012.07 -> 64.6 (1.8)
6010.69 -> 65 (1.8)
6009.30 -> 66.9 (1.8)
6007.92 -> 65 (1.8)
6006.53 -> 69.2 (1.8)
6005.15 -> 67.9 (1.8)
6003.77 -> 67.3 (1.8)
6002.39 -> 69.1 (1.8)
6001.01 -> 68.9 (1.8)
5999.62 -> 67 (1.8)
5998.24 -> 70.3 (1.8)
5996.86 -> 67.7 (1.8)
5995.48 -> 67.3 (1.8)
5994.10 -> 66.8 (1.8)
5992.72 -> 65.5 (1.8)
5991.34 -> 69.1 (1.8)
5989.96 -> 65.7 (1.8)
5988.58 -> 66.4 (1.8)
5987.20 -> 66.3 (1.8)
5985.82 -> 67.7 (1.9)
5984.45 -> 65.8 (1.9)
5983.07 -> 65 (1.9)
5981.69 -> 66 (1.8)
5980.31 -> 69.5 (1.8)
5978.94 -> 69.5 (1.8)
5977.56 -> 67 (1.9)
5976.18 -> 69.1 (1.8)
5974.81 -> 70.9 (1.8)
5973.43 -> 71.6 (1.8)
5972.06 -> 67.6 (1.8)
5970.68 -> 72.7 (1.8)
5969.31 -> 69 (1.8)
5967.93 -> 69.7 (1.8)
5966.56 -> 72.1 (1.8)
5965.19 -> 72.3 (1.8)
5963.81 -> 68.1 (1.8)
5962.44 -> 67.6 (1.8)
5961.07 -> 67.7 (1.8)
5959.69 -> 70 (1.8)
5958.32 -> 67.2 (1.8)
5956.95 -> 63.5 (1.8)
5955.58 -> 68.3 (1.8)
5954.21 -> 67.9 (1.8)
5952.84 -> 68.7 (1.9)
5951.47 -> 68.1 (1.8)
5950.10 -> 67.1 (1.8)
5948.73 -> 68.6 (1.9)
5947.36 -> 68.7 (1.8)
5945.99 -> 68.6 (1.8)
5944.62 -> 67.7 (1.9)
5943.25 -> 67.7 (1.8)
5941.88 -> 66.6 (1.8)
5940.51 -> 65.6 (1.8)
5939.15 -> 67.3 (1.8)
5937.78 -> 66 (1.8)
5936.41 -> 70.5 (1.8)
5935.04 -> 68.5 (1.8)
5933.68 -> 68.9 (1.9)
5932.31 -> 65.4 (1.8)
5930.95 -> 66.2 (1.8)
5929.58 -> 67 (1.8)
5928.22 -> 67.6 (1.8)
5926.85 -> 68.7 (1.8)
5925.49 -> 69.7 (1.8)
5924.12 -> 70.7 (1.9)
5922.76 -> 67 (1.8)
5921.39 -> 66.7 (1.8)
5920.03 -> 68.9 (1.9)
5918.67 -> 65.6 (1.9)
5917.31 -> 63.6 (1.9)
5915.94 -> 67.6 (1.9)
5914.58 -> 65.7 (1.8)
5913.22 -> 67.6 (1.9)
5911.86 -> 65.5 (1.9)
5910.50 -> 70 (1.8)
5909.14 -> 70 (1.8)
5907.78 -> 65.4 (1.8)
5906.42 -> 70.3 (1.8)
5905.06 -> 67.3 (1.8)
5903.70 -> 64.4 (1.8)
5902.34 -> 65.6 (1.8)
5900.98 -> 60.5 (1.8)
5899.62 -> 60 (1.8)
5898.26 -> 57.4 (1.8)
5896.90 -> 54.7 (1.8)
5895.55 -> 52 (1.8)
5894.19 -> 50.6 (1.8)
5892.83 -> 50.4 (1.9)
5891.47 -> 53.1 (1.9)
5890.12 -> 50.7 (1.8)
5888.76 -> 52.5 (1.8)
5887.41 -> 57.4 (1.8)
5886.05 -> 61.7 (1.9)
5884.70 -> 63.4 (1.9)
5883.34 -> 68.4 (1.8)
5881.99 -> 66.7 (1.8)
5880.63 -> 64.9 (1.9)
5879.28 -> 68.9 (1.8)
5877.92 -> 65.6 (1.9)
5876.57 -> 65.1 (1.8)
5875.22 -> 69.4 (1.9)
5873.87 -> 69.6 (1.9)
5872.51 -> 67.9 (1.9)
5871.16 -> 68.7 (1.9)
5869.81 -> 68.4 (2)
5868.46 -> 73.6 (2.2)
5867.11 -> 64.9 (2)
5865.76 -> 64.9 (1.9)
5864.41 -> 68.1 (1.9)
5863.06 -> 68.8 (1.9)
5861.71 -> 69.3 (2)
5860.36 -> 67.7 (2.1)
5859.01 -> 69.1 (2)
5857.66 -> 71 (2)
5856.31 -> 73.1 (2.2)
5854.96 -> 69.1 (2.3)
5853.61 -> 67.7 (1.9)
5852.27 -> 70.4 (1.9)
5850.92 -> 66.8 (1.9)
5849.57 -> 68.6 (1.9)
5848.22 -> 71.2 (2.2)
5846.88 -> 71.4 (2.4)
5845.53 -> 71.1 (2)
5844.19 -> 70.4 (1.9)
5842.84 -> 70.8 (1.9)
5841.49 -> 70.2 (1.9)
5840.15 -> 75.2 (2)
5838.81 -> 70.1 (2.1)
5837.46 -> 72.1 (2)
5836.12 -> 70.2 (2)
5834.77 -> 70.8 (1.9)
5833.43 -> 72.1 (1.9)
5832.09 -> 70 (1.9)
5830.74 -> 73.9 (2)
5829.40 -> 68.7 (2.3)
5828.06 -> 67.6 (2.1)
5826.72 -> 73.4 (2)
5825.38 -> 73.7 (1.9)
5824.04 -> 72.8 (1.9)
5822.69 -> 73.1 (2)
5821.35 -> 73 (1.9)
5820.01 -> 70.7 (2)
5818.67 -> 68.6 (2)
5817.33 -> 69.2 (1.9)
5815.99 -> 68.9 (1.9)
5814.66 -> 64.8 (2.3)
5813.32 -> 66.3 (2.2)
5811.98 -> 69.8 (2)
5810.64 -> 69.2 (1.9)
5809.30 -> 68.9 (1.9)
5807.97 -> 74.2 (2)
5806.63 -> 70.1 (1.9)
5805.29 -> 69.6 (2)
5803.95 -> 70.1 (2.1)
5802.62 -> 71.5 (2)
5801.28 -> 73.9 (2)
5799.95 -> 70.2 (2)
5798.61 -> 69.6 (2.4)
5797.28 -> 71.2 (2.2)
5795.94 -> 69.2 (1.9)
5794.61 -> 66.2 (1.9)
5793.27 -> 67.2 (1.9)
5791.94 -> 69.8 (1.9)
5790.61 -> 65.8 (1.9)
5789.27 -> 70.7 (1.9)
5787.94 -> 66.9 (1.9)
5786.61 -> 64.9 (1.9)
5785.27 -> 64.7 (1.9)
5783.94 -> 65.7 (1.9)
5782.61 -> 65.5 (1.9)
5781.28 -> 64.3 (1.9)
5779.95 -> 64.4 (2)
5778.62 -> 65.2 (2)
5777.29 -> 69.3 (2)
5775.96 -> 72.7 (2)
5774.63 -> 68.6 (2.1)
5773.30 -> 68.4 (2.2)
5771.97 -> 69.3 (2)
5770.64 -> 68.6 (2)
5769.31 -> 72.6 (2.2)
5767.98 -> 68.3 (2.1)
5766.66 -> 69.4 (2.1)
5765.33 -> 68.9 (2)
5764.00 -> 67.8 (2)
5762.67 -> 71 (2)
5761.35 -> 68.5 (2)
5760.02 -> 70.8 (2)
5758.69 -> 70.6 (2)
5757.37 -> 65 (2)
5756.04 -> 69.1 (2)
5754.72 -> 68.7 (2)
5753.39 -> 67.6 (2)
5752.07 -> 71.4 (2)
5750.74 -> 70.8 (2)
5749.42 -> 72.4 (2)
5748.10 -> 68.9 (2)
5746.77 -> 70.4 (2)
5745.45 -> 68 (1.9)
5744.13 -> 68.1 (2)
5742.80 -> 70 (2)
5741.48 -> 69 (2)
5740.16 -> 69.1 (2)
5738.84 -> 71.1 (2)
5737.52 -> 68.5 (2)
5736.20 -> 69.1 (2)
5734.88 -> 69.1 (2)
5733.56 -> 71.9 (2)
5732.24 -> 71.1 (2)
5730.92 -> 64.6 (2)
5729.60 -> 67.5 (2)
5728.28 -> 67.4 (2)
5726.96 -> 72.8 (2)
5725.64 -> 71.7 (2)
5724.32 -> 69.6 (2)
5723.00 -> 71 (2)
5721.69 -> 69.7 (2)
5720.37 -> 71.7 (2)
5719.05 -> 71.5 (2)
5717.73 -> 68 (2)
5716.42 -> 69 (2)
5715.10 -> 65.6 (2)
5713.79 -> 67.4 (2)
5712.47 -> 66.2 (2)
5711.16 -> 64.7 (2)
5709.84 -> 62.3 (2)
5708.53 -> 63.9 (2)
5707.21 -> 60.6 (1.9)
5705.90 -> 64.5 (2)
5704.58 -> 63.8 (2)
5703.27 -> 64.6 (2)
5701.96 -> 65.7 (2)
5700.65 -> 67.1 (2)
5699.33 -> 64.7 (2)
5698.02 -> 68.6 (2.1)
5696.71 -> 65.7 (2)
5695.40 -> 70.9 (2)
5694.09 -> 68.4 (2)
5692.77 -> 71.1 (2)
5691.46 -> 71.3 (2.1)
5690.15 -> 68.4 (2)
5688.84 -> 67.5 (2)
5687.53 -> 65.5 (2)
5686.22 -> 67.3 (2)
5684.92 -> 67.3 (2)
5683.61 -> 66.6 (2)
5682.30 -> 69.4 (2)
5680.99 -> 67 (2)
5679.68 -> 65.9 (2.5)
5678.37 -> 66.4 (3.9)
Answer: 0.10 mag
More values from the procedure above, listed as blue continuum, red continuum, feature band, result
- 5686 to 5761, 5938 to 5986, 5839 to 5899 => 0.05 mag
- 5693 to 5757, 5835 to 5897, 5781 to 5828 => -0.04 mag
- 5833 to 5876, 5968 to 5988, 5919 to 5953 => 0.02 mag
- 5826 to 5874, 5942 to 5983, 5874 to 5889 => 0.08 mag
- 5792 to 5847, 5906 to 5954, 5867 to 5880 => 0.01 mag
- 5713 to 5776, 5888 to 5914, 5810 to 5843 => -0.10 mag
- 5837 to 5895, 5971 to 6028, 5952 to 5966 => -0.02 mag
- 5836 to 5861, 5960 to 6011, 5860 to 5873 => 0.03 mag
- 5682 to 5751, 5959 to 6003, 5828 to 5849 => -0.04 mag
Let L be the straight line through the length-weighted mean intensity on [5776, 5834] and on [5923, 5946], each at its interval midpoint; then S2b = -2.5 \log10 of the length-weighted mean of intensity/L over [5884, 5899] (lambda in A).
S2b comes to 0.236 mag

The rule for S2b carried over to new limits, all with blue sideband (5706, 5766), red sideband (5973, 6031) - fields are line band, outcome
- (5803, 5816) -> -0.02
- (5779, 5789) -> 0.05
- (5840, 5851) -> -0.04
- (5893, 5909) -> 0.12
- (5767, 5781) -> 0.00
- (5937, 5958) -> 0.00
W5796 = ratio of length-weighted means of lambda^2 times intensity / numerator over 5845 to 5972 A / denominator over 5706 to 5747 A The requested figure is 1.0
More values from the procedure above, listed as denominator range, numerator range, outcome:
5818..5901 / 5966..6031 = 1.06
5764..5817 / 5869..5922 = 0.96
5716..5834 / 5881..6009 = 1.01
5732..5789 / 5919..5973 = 1.06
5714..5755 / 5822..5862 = 1.06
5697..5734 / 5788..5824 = 1.07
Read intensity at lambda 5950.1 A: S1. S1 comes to 67.1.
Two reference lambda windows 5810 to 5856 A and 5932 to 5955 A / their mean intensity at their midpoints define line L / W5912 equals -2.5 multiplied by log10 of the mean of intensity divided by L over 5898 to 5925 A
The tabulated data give 0.039 mag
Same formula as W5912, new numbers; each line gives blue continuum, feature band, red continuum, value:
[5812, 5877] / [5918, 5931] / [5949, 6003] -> 0.015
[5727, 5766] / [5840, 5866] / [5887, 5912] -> -0.115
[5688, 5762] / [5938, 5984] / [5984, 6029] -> -0.018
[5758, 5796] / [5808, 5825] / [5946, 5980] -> -0.025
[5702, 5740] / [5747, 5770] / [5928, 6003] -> -0.027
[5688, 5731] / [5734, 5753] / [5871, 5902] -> -0.056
